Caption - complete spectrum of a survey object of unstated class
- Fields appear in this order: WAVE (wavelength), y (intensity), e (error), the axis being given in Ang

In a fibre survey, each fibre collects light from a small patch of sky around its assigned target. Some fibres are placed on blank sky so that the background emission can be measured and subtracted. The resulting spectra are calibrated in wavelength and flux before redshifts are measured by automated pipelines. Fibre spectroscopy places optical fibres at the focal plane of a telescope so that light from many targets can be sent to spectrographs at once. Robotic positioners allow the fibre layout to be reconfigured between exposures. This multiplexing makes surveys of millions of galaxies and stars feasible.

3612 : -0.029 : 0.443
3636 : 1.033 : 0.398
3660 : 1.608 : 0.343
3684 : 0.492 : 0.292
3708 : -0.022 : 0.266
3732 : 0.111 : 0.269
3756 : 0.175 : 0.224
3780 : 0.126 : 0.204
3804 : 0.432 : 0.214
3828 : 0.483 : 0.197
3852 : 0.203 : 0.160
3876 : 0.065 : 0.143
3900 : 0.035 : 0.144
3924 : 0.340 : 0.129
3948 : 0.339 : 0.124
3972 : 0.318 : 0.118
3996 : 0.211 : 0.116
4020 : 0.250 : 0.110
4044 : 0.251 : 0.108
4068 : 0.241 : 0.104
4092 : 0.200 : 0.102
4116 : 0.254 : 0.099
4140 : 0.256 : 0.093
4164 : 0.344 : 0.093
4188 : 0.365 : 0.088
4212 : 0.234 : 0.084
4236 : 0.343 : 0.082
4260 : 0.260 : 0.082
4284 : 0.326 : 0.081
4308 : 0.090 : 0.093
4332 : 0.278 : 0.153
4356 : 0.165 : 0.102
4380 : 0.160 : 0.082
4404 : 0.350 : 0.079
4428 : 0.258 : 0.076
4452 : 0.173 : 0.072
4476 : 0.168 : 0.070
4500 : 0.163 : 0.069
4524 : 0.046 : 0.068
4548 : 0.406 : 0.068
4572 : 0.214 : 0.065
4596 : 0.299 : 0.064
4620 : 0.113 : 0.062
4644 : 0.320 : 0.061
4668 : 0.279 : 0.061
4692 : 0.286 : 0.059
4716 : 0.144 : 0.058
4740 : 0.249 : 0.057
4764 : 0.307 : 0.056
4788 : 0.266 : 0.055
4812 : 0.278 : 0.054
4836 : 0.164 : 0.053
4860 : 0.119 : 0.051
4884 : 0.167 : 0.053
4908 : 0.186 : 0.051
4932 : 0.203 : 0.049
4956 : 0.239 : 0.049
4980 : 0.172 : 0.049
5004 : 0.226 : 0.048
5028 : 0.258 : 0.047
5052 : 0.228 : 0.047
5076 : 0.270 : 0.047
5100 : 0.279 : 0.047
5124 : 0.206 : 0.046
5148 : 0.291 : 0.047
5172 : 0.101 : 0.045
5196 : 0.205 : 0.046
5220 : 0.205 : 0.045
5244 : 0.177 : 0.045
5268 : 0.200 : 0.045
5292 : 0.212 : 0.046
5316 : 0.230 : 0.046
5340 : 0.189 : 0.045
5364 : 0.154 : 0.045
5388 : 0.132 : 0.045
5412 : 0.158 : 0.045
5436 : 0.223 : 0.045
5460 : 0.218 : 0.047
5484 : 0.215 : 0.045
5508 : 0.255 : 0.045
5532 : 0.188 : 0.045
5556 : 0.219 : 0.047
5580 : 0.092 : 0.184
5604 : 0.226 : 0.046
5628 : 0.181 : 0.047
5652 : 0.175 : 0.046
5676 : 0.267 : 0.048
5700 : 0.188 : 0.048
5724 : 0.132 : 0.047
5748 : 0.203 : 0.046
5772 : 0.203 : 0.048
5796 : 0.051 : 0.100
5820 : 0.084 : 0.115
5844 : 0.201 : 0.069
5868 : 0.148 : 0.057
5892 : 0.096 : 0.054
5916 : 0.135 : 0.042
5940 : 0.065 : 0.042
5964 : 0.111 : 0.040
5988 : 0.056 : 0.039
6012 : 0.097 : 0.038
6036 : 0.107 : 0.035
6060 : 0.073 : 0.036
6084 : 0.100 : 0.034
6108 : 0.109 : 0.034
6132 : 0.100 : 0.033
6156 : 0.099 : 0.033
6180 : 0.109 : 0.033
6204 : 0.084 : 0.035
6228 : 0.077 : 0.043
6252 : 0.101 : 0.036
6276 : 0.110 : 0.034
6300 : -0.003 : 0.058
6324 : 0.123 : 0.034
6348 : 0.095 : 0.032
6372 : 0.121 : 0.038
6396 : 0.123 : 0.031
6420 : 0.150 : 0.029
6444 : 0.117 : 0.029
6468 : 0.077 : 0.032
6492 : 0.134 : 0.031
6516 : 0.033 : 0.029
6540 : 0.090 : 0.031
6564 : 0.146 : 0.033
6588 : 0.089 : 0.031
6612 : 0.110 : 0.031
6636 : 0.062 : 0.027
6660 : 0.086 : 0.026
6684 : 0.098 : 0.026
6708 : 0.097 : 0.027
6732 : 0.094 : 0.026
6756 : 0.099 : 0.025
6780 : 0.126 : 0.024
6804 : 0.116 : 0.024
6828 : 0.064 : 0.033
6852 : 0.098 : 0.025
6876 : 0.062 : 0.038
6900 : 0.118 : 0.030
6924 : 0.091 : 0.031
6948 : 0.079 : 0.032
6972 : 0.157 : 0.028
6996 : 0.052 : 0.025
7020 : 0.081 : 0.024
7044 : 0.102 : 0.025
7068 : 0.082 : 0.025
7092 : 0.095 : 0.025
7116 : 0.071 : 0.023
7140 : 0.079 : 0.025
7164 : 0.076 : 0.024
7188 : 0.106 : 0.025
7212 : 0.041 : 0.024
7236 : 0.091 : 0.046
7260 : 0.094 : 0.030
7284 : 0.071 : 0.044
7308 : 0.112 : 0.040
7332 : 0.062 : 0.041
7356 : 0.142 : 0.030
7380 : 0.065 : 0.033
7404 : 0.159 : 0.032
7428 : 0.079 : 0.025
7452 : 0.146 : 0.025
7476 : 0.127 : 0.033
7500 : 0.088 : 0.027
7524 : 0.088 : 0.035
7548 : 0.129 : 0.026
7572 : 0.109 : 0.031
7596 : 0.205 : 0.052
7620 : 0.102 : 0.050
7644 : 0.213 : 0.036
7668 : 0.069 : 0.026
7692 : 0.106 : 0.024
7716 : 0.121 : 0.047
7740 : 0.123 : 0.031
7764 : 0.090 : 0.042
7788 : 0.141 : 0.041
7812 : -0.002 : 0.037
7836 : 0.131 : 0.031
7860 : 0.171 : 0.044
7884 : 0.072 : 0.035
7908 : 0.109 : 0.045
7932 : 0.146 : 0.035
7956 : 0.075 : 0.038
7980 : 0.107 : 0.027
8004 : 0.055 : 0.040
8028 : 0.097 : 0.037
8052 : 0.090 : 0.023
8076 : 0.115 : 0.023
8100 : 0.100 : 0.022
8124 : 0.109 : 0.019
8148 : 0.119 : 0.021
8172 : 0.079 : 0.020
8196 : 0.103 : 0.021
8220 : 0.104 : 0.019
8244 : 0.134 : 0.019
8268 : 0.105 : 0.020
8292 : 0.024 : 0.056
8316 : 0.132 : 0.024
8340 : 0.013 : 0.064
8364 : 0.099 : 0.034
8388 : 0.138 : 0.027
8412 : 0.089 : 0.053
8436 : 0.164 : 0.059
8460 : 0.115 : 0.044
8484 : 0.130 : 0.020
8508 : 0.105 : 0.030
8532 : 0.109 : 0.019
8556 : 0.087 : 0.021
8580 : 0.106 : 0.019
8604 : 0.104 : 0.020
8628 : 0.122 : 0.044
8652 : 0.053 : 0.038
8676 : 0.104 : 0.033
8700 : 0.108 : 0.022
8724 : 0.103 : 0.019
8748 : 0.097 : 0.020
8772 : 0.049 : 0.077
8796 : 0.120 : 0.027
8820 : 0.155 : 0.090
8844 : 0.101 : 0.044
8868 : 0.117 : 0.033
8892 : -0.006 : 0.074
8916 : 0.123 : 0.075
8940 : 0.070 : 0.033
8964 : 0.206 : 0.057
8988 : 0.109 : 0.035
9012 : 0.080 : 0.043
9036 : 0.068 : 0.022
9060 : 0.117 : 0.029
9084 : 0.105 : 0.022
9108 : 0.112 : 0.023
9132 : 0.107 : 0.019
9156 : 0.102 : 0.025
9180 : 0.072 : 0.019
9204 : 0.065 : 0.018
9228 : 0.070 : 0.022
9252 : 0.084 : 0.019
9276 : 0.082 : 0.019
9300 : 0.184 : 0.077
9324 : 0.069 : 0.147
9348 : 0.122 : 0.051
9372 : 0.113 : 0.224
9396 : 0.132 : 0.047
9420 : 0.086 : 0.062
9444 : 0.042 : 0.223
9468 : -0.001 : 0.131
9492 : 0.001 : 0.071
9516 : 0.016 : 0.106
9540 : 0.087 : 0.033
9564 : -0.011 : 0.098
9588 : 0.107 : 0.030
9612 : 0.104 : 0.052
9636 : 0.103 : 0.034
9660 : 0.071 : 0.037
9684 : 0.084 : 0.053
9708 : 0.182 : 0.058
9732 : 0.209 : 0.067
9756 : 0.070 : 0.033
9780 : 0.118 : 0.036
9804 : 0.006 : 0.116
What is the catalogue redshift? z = 0.56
